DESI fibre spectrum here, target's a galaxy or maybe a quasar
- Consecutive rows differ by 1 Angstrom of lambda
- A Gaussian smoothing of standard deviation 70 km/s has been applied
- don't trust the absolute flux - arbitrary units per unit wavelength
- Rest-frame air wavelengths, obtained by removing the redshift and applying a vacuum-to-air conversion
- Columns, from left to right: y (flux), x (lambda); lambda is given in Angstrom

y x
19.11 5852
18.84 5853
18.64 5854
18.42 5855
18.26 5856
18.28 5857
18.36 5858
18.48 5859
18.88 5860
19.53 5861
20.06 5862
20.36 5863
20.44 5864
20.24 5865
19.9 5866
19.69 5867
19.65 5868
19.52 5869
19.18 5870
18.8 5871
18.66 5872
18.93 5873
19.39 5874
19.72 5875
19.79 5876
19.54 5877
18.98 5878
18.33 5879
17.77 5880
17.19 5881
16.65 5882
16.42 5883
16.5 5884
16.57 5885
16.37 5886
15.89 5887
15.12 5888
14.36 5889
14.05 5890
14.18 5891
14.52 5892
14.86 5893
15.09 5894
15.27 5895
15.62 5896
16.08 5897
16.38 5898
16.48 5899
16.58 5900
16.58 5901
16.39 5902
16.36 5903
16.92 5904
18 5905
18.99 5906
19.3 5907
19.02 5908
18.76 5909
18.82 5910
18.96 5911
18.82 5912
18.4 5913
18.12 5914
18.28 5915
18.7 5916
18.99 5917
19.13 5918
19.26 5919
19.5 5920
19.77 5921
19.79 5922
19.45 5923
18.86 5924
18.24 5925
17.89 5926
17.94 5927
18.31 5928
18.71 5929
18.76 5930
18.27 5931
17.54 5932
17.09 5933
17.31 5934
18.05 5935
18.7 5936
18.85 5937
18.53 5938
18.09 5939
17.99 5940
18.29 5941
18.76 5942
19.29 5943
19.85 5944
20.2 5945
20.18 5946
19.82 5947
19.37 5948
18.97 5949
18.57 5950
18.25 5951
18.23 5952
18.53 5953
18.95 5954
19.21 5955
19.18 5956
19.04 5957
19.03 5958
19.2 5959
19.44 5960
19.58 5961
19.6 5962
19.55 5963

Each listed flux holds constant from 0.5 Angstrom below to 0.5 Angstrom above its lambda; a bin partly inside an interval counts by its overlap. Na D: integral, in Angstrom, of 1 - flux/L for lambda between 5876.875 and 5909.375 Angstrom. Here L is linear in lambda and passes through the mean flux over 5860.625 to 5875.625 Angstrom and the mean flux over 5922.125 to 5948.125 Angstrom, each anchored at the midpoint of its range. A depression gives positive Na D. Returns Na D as 4.5 Angstrom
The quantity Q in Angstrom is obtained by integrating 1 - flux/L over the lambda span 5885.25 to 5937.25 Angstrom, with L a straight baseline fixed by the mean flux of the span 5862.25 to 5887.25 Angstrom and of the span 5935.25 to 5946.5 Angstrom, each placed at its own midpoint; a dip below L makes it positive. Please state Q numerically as 3.6 Angstrom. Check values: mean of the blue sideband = 18.6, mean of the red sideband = 19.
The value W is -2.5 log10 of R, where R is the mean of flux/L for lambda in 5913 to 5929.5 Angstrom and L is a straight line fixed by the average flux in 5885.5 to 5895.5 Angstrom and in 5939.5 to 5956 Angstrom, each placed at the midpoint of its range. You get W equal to -0.10 mag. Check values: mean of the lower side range 15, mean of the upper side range 19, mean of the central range 18.8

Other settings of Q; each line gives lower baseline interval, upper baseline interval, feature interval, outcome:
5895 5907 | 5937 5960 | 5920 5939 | -0.38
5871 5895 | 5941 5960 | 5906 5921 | -0.82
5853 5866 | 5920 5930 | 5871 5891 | 1.81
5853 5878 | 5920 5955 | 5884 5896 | 2.44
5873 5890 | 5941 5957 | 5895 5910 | 0.57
